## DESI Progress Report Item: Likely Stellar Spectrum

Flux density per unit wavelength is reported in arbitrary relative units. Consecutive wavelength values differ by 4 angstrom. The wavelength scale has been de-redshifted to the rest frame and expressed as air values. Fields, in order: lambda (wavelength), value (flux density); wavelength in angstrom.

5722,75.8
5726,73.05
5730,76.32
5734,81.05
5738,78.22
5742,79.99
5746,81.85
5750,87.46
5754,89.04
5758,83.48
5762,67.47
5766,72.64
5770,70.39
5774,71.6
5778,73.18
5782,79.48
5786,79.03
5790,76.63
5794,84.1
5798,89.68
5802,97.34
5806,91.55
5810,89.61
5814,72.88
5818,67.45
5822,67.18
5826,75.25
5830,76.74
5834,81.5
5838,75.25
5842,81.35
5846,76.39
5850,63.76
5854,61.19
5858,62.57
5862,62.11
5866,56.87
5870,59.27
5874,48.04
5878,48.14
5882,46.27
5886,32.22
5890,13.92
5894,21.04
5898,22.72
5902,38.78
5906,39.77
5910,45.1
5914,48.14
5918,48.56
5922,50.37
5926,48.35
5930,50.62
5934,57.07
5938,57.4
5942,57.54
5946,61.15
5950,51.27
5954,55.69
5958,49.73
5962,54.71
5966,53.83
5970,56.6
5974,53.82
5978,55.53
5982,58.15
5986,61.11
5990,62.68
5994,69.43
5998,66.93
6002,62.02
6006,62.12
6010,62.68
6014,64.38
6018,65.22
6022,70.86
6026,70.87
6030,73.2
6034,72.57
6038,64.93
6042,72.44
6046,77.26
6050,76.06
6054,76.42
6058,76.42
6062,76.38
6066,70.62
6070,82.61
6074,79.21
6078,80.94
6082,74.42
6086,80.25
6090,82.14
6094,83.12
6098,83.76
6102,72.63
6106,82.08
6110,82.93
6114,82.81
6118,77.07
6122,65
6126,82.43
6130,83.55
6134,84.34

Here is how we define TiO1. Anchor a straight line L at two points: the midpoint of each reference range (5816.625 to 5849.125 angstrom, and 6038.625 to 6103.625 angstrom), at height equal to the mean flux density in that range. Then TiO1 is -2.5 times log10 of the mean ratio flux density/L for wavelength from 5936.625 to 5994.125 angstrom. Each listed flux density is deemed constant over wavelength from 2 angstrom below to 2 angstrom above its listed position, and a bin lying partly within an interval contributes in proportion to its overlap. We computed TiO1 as 0.32 mag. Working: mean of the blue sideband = 74.9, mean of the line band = 56.8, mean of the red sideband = 77.6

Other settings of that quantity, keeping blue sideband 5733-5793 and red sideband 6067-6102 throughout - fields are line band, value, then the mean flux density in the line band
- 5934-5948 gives 0.33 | 58.5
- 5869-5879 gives 0.46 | 51.4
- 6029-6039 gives 0.13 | 70.5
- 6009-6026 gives 0.19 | 66.6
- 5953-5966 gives 0.43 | 53.3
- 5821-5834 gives 0.05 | 74.8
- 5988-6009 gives 0.23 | 64.5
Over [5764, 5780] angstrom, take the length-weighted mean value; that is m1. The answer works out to 72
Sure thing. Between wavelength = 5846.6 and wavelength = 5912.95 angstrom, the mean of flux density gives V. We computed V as 45.8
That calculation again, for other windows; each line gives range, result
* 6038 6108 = 77.7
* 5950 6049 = 63.1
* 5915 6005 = 56.5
